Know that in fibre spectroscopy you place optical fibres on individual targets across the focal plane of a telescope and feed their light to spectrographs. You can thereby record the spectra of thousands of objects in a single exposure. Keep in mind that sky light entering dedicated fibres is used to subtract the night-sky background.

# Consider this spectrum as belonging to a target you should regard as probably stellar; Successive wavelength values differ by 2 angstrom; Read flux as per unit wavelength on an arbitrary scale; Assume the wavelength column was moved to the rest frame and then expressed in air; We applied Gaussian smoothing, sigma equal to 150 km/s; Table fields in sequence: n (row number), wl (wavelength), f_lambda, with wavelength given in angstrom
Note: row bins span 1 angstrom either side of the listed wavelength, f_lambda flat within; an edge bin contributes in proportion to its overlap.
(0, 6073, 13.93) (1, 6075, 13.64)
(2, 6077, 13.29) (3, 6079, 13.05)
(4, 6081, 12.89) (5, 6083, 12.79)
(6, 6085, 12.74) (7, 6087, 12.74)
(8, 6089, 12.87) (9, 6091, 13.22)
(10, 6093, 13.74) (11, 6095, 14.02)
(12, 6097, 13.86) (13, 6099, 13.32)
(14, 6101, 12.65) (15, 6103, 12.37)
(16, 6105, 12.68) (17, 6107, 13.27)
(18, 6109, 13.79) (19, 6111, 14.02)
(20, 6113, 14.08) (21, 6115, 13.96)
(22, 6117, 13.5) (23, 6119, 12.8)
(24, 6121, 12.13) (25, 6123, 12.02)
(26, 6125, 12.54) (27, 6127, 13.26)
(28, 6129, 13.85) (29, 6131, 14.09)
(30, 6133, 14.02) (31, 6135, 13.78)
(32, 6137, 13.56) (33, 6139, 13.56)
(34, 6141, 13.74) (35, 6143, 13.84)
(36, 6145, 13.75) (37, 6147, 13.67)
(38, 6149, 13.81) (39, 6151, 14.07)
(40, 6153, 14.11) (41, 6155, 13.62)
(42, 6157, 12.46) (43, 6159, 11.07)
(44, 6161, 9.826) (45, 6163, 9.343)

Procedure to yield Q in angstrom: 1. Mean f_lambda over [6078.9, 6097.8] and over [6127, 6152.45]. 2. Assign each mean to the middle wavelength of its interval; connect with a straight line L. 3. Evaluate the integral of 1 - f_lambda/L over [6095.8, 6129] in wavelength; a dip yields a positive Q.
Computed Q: 0.75 angstrom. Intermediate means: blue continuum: 13.2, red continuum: 13.8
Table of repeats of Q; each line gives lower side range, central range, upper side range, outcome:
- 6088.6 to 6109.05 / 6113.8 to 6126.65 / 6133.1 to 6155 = 0.60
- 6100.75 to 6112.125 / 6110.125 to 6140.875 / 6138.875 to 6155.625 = 0.12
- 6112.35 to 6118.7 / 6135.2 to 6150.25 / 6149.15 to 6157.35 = -0.03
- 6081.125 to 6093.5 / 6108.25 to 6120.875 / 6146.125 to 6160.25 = -0.50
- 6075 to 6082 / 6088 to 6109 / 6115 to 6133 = -0.13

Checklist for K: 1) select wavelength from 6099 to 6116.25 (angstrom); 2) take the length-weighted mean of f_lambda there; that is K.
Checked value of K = 13.4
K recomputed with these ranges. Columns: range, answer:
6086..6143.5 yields 13.4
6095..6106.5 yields 13.1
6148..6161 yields 12.9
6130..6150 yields 13.8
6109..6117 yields 13.9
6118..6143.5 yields 13.3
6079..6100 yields 13.2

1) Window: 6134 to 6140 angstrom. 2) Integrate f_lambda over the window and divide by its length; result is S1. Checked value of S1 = 13.6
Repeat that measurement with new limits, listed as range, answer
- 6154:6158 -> 13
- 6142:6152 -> 13.8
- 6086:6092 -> 12.9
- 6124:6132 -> 13.4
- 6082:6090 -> 12.8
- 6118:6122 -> 12.5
